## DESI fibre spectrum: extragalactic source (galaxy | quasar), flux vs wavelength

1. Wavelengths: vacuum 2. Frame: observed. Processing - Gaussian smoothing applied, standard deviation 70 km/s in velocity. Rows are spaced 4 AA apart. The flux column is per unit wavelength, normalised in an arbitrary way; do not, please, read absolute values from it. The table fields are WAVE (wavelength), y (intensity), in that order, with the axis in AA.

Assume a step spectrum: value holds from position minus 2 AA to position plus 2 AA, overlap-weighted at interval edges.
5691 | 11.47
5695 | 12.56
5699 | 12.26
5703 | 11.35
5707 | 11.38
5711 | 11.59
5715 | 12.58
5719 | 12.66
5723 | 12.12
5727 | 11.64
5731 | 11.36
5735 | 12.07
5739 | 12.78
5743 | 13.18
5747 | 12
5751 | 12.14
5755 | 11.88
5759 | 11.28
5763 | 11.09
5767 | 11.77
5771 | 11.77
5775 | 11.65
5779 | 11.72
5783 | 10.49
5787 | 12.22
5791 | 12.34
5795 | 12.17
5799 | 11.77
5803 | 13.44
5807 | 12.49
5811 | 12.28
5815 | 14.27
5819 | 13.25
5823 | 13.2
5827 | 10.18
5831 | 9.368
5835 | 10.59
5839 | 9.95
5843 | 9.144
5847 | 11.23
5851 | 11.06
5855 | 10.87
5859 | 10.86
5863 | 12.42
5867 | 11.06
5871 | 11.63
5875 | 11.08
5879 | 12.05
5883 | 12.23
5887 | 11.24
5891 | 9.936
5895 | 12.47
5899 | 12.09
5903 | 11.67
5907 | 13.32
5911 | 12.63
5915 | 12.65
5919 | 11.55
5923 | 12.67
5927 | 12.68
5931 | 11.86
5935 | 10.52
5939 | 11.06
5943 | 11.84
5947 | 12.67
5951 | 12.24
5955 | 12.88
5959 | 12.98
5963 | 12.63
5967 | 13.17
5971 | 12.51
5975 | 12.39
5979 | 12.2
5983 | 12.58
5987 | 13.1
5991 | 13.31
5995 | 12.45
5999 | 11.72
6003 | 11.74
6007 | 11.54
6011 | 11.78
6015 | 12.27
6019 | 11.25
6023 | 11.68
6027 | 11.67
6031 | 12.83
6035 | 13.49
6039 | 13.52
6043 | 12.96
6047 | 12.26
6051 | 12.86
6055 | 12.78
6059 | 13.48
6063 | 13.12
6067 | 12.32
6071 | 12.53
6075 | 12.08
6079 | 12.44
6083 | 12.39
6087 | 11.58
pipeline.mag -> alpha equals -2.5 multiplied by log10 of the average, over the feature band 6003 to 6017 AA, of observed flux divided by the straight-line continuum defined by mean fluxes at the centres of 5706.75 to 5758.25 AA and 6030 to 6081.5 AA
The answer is 0.08 mag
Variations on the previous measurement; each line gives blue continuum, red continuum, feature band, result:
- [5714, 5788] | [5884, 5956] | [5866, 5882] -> 0.04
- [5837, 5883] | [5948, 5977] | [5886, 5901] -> 0.02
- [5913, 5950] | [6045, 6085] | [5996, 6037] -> 0.03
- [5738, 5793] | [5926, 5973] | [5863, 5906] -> 0.04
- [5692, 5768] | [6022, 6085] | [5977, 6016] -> 0.02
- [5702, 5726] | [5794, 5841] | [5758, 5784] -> 0.05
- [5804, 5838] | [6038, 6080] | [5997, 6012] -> 0.08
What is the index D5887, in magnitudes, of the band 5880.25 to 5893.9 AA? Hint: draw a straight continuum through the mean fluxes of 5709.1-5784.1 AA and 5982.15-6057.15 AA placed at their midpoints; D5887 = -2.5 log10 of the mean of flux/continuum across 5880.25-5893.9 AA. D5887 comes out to 0.08 mag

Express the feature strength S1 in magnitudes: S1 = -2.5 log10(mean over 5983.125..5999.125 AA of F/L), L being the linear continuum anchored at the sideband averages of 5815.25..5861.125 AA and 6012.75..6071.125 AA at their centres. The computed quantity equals -0.05 mag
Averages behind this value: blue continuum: 11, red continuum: 12.6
